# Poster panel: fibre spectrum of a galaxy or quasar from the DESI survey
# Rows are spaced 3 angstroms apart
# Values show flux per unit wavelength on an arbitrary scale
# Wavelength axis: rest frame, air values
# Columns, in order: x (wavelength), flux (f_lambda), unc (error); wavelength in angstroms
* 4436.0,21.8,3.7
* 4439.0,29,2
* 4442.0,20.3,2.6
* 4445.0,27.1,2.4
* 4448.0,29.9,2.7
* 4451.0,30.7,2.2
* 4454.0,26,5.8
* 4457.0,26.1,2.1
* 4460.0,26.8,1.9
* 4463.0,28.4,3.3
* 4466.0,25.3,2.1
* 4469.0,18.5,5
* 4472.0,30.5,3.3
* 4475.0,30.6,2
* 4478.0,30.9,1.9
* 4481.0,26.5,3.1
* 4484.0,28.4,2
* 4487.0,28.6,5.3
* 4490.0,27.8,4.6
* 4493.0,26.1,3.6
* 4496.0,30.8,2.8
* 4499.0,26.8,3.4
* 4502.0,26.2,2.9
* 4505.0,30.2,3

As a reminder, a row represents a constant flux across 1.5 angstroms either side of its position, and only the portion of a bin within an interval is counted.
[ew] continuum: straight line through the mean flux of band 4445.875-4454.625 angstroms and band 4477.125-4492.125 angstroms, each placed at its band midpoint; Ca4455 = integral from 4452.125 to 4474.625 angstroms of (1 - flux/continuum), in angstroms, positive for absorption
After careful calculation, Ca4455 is 1.9 angstroms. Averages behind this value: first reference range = 29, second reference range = 28.2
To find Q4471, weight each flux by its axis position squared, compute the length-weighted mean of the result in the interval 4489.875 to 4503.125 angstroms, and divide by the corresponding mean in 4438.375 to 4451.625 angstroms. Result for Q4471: 1.0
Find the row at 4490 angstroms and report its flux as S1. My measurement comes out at 27.8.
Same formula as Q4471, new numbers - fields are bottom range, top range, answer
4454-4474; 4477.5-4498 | 1.10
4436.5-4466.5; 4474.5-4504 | 1.07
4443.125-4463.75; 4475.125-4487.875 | 1.05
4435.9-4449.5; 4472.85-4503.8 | 1.11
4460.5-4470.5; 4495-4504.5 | 1.17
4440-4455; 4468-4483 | 1.04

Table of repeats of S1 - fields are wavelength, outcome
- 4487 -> 28.6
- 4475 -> 30.6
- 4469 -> 18.5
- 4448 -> 29.9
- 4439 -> 29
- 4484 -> 28.4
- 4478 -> 30.9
